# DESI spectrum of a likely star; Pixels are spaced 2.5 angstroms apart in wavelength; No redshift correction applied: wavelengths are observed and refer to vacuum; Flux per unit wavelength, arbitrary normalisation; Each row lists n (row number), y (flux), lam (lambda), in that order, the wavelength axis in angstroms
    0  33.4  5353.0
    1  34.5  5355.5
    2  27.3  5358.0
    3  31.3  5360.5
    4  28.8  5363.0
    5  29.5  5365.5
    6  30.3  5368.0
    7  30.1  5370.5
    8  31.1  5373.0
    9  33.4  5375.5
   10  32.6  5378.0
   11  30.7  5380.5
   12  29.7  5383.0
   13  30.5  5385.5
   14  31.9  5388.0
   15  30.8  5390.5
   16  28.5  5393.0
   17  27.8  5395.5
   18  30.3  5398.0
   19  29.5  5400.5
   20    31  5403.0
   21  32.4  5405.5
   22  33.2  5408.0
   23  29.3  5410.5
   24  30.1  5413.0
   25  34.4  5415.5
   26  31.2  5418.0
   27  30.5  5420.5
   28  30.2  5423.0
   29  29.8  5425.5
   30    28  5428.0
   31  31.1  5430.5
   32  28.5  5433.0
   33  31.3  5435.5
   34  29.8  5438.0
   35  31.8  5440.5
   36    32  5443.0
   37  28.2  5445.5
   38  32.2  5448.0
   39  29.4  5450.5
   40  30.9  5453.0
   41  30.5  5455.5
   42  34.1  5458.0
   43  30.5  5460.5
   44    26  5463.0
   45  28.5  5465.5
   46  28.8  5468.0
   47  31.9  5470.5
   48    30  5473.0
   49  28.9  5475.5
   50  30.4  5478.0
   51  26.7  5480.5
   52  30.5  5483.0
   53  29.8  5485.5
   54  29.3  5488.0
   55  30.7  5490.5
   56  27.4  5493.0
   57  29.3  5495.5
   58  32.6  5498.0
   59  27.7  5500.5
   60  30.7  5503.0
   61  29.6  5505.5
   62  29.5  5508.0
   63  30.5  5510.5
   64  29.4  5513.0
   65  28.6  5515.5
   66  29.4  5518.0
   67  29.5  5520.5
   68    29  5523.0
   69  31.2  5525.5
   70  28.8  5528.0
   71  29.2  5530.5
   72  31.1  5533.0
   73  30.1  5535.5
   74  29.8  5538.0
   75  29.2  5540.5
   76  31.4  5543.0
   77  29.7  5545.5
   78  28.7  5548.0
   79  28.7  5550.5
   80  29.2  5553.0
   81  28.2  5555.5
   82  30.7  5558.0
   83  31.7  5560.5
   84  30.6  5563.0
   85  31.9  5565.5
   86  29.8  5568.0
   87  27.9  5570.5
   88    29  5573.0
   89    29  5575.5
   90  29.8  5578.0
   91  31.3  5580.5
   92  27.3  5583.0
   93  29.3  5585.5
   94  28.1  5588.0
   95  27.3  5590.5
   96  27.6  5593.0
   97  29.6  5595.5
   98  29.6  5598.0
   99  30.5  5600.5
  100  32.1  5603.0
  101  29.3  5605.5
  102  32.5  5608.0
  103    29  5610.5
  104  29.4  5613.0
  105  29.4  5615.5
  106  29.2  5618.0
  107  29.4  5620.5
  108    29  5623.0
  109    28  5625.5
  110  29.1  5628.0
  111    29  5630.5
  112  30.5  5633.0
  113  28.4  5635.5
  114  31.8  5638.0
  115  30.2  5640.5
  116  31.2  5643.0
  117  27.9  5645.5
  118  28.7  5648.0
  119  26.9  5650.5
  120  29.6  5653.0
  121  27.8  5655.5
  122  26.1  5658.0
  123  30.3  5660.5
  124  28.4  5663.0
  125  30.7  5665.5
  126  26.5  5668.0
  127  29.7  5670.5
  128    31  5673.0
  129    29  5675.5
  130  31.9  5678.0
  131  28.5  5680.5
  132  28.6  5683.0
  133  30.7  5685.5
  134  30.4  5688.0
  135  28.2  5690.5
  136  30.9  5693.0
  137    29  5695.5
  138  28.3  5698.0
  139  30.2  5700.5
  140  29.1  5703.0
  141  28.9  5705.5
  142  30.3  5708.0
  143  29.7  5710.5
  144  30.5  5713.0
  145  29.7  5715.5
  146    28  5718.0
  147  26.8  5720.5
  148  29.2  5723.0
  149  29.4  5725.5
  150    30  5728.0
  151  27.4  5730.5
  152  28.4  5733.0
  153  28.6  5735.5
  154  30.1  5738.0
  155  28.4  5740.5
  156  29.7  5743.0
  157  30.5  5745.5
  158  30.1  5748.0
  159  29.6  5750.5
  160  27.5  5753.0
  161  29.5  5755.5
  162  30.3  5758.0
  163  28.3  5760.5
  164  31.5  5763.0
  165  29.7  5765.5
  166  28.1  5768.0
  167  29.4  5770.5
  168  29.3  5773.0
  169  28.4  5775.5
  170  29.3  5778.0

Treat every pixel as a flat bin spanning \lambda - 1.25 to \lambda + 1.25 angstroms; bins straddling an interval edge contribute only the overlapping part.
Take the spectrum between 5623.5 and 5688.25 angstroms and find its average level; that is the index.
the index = 29.2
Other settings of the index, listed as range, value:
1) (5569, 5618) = 29.4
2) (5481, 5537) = 29.7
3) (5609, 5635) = 29.2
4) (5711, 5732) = 28.9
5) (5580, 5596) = 28.5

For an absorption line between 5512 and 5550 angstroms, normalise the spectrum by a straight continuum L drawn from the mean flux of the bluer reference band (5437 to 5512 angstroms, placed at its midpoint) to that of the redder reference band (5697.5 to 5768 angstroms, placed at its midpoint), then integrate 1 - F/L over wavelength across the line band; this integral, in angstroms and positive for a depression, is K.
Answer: 0.2 angstroms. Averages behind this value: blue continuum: 29.9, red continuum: 29.3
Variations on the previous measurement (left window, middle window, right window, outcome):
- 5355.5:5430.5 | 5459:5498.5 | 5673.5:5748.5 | 1.1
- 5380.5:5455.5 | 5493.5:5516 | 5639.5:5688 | 0.2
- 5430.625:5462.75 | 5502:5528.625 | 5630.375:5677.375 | 0.4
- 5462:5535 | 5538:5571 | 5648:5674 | -0.7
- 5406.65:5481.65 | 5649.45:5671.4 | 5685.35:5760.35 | 0.8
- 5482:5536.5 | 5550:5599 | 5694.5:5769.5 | 0.4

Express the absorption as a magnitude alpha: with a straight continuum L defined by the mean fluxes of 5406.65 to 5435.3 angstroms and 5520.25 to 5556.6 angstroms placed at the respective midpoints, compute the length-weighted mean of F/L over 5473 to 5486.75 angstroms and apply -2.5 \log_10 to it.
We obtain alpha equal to 0.03 mag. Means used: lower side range 30.6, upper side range 29.6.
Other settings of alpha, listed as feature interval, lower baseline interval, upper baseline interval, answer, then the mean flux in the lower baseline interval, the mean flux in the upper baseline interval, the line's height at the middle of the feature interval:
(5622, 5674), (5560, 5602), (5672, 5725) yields 0.01 mag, 29.4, 29.5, 29.4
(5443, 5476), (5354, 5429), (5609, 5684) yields 0.01 mag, 30.6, 29.2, 30.3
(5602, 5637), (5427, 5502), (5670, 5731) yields 0.00 mag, 29.9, 29.4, 29.6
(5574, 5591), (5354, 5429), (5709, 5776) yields 0.03 mag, 30.6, 29.2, 29.9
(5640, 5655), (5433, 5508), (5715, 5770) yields 0.02 mag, 29.9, 29.1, 29.4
